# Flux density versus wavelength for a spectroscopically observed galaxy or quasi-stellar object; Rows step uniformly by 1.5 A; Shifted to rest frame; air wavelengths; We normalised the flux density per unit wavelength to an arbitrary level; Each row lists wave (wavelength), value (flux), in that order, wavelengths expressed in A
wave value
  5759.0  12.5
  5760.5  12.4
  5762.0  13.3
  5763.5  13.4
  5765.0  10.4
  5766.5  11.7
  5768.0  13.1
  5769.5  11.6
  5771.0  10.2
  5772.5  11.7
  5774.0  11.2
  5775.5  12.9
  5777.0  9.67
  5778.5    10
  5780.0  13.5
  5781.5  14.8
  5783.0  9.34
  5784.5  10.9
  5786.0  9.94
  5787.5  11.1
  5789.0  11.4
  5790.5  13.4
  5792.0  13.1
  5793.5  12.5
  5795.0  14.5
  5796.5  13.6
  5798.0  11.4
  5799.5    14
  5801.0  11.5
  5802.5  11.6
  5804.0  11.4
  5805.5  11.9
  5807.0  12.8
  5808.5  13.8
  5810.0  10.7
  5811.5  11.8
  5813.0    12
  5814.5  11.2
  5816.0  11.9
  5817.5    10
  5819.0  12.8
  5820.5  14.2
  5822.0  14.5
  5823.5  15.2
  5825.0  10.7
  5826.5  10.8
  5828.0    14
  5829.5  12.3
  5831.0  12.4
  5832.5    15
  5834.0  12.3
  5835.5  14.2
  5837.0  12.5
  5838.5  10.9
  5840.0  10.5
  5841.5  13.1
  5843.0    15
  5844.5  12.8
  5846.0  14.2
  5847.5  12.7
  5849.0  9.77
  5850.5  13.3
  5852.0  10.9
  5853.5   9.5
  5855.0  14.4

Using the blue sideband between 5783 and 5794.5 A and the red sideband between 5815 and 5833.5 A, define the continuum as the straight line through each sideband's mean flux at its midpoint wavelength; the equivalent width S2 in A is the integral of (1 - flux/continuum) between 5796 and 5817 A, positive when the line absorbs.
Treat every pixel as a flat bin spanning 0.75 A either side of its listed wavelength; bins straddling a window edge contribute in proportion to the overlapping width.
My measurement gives 0.3 A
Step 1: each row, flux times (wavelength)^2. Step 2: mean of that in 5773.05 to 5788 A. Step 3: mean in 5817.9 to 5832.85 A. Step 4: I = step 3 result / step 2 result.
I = 1.2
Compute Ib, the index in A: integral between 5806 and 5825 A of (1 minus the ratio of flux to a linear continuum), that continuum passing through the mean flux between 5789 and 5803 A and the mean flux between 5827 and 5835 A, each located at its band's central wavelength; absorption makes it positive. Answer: 0.7 A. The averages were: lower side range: 12.8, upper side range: 13.2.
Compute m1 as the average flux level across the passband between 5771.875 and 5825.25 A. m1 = 12.2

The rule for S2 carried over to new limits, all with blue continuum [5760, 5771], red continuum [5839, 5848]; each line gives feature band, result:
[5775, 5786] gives 0.8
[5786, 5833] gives 0.7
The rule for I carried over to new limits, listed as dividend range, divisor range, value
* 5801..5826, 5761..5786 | 1.06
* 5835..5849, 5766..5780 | 1.13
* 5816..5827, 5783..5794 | 1.10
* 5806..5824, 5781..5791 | 1.11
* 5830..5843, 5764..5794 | 1.12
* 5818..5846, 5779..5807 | 1.08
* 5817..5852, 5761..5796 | 1.09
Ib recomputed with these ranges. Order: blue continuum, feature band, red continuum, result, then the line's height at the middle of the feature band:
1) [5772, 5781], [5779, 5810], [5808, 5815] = -1.4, 11.7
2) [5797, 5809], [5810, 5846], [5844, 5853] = -1.1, 12.2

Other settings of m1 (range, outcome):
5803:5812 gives 12.1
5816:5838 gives 12.9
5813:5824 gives 12.7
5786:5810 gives 12.4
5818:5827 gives 13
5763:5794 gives 11.7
